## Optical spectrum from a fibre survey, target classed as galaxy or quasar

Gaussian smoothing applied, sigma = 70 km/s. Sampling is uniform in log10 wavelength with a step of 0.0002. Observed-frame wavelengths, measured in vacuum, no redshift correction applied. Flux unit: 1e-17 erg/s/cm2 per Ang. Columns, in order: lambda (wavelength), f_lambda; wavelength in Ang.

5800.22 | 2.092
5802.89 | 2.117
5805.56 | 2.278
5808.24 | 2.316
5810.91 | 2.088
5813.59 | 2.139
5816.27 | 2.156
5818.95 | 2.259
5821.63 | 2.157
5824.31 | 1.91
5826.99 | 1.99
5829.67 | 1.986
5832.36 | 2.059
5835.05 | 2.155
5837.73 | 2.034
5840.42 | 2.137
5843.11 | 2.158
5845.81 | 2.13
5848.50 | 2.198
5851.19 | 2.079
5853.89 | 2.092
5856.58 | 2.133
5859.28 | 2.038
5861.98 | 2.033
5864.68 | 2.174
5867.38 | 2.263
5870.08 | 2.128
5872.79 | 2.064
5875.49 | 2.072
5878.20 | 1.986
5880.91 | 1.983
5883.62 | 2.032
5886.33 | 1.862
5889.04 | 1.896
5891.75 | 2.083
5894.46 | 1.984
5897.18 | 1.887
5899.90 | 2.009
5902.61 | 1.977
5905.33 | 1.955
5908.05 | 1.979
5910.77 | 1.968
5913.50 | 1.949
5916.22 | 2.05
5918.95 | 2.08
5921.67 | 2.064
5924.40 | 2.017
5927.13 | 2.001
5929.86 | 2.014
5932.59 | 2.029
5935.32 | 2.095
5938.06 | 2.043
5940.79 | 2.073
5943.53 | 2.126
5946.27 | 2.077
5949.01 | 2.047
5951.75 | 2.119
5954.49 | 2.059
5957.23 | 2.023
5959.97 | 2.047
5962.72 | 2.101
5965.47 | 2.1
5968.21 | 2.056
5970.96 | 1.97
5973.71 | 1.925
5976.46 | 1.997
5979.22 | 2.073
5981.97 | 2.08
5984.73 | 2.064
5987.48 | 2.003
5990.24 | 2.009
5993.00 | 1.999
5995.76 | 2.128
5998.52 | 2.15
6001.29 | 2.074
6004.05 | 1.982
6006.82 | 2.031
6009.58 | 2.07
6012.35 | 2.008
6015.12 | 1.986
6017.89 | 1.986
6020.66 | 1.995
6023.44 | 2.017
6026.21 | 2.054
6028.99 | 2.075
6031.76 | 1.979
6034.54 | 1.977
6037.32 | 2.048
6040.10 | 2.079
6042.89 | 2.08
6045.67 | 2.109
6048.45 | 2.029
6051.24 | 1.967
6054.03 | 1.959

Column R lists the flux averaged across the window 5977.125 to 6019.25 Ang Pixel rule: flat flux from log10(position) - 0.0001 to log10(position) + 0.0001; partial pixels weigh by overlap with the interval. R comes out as 2.04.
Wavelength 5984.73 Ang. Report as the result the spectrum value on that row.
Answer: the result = 2.064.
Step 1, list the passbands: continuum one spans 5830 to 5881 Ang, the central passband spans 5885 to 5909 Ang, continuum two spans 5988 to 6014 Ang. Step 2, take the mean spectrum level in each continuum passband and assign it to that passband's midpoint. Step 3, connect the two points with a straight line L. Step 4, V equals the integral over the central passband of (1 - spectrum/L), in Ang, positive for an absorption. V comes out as 1.5 Ang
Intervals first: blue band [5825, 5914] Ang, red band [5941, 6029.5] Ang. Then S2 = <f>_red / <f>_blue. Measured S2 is 1.00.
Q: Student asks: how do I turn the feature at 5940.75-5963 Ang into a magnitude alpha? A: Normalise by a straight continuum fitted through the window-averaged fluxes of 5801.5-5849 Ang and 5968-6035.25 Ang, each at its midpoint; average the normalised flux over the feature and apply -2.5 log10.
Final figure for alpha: -0.01 mag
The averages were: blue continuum 2.12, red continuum 2.03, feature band 2.07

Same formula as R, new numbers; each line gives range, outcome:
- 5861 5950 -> 2.03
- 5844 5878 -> 2.11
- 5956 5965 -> 2.06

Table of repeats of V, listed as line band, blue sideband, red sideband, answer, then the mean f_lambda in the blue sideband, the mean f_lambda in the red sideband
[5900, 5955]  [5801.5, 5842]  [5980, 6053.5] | 1.0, 2.12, 2.04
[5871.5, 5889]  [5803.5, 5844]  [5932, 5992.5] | 0.8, 2.12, 2.05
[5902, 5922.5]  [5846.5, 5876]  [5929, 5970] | 0.8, 2.12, 2.07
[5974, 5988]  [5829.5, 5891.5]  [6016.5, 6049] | 0.1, 2.08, 2.04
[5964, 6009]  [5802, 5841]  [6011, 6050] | 0.2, 2.12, 2.03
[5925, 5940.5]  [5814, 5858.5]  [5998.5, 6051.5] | 0.2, 2.1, 2.03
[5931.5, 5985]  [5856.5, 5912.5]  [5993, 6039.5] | -0.7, 2.02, 2.03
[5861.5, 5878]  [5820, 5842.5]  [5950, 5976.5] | -0.5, 2.06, 2.04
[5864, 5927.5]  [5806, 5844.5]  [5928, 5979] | 1.9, 2.11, 2.05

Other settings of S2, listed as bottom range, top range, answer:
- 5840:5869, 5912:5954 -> 0.96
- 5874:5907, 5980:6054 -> 1.03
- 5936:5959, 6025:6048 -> 0.99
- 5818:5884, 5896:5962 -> 0.97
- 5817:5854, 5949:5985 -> 0.98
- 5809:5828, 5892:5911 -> 0.94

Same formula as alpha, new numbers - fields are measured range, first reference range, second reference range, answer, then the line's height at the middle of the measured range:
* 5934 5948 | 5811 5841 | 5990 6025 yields -0.014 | 2.05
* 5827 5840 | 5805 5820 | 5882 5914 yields 0.044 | 2.14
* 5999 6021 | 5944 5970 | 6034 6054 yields 0.015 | 2.05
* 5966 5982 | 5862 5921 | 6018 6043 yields 0.004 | 2.02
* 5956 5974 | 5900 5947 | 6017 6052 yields -0.005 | 2.03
